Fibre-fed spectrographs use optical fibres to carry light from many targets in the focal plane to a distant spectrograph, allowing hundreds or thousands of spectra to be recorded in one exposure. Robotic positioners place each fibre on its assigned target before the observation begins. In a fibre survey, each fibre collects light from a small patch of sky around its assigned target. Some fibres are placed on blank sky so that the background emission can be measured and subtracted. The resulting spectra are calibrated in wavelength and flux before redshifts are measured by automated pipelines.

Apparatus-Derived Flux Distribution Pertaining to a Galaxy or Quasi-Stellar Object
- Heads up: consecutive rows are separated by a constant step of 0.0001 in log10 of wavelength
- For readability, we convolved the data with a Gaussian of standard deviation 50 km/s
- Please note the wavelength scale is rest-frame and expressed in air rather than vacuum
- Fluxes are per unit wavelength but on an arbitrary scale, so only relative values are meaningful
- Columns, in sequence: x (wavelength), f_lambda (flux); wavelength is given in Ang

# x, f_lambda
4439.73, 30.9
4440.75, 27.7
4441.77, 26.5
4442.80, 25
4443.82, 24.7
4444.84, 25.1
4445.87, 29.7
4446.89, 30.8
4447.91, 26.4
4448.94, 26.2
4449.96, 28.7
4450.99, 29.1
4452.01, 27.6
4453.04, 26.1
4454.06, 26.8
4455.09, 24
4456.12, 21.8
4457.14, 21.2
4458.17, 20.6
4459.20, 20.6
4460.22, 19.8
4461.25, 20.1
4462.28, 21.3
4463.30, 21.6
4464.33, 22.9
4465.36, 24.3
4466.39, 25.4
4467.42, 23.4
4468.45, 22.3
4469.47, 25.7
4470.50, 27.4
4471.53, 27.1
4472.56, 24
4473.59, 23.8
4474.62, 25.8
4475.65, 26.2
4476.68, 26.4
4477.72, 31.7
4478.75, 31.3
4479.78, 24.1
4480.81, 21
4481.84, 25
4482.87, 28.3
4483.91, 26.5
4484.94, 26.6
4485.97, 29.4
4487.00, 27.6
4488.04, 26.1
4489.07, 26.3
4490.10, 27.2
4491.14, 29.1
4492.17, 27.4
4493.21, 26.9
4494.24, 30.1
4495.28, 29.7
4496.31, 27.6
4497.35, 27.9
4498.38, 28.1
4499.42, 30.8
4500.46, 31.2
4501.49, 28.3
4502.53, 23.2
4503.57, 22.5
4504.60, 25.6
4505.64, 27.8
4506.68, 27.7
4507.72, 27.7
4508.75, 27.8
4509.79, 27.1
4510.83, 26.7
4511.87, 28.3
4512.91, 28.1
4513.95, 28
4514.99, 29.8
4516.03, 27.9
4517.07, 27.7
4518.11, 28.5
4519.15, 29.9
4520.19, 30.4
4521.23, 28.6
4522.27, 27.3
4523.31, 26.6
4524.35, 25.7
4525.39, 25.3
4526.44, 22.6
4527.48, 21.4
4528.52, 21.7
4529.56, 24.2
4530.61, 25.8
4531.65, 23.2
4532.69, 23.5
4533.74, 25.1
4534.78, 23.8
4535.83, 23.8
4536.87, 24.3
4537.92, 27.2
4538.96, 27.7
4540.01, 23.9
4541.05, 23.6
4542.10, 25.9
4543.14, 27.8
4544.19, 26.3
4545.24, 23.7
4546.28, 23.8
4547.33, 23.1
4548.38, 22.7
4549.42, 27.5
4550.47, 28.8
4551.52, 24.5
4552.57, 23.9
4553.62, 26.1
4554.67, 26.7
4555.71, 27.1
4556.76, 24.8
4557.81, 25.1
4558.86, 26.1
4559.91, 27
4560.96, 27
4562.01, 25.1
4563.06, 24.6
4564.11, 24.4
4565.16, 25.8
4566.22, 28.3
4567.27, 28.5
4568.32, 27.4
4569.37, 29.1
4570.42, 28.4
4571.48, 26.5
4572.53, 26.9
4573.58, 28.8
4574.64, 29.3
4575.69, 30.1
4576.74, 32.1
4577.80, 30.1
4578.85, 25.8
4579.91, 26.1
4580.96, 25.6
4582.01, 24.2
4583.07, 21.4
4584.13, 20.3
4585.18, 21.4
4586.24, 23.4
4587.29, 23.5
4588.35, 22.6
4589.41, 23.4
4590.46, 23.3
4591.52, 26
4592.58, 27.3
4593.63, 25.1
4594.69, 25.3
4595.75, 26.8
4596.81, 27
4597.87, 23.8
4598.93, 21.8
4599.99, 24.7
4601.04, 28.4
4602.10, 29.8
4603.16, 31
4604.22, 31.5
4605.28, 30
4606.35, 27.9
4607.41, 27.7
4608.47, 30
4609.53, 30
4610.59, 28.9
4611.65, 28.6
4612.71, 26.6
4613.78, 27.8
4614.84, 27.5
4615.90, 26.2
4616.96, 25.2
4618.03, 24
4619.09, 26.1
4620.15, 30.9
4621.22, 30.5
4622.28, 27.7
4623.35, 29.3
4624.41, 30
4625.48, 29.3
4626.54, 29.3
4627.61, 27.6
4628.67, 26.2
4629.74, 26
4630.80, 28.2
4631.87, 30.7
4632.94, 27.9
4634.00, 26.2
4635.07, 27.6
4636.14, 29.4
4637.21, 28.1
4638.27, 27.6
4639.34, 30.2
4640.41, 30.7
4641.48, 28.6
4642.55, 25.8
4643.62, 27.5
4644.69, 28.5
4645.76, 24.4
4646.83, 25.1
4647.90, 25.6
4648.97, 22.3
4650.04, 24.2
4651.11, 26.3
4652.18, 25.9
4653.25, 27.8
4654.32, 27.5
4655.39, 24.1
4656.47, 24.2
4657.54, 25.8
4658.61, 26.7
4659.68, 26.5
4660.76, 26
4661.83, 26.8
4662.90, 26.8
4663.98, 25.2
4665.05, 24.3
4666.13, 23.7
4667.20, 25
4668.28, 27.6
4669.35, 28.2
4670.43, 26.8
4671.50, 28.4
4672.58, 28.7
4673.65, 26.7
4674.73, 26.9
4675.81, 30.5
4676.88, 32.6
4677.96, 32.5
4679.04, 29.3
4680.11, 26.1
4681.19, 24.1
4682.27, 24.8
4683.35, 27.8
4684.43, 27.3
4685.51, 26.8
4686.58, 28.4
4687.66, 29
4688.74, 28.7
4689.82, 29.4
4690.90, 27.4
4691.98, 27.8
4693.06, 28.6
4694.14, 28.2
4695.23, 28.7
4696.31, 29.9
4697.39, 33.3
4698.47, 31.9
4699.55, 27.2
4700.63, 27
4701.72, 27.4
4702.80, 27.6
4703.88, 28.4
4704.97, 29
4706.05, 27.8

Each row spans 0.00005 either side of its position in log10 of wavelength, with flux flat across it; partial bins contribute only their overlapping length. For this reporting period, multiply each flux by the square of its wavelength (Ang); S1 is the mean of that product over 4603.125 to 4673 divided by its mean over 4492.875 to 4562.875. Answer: 1.1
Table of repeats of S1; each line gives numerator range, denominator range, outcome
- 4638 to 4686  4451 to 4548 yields 1.11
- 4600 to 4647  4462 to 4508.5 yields 1.13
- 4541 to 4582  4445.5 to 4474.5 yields 1.13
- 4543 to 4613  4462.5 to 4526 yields 1.02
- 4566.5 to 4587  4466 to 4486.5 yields 1.07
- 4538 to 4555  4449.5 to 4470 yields 1.12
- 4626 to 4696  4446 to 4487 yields 1.18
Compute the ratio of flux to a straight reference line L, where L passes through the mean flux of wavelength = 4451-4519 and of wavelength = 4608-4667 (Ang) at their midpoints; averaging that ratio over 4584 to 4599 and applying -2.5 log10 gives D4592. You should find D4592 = 0.11 mag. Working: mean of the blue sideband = 26.2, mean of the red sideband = 27.1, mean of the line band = 24.2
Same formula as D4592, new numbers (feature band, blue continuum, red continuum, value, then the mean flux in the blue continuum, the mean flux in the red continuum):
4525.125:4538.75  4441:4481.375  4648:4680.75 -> 0.07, 25.1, 26.8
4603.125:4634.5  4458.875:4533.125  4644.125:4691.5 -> -0.06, 26.2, 26.8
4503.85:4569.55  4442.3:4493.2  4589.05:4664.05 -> 0.01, 25.5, 27.2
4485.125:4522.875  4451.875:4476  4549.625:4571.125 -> -0.13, 23.7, 26.4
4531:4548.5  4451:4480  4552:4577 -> 0.07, 24.5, 27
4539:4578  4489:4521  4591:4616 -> 0.05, 27.9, 27.5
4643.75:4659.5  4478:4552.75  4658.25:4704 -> 0.08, 26.5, 27.8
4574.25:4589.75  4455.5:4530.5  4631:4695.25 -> 0.06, 26.1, 27.2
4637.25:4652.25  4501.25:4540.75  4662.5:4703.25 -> 0.03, 26.1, 27.9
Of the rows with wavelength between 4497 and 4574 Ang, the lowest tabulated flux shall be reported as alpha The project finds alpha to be 21.4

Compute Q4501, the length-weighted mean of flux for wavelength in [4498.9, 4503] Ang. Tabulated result 28.4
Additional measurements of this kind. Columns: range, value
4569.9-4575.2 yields 28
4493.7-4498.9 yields 28.7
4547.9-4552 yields 25.9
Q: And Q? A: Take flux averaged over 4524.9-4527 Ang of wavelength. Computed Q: 23.8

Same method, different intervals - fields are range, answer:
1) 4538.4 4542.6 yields 25.3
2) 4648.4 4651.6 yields 24.3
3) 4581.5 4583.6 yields 22.7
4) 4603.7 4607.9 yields 29.2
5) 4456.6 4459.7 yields 20.8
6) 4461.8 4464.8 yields 22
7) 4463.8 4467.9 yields 24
